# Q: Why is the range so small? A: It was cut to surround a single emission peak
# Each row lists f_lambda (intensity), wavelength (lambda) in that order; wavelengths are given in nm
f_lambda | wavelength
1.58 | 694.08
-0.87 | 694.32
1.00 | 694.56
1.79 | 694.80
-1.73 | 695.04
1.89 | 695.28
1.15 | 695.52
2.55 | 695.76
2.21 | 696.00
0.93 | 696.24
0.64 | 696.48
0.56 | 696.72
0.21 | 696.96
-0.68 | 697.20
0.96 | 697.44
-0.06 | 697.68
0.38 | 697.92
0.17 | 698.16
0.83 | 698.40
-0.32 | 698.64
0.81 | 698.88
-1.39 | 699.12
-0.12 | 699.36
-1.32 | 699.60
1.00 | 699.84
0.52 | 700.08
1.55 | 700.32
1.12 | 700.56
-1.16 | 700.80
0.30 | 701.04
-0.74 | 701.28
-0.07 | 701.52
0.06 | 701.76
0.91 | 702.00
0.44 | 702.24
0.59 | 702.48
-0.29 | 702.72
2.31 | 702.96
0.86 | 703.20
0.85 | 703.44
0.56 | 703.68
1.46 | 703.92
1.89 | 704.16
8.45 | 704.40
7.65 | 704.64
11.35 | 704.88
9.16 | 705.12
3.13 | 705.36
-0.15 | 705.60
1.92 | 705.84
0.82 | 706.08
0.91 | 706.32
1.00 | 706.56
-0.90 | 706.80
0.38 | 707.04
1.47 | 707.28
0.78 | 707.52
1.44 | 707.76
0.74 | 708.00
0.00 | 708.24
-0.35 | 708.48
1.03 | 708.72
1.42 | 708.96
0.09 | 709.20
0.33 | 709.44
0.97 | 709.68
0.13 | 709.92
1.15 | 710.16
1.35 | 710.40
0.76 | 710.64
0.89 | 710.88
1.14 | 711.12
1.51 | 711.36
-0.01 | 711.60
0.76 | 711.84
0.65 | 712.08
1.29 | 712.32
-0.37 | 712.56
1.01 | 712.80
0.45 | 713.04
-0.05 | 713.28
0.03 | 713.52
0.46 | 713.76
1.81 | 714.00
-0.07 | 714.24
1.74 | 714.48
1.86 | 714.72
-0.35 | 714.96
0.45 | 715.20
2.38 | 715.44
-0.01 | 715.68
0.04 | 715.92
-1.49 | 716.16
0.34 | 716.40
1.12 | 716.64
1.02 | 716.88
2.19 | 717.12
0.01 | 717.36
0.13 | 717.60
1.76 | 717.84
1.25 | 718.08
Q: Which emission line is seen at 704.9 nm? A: [O II] 3727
